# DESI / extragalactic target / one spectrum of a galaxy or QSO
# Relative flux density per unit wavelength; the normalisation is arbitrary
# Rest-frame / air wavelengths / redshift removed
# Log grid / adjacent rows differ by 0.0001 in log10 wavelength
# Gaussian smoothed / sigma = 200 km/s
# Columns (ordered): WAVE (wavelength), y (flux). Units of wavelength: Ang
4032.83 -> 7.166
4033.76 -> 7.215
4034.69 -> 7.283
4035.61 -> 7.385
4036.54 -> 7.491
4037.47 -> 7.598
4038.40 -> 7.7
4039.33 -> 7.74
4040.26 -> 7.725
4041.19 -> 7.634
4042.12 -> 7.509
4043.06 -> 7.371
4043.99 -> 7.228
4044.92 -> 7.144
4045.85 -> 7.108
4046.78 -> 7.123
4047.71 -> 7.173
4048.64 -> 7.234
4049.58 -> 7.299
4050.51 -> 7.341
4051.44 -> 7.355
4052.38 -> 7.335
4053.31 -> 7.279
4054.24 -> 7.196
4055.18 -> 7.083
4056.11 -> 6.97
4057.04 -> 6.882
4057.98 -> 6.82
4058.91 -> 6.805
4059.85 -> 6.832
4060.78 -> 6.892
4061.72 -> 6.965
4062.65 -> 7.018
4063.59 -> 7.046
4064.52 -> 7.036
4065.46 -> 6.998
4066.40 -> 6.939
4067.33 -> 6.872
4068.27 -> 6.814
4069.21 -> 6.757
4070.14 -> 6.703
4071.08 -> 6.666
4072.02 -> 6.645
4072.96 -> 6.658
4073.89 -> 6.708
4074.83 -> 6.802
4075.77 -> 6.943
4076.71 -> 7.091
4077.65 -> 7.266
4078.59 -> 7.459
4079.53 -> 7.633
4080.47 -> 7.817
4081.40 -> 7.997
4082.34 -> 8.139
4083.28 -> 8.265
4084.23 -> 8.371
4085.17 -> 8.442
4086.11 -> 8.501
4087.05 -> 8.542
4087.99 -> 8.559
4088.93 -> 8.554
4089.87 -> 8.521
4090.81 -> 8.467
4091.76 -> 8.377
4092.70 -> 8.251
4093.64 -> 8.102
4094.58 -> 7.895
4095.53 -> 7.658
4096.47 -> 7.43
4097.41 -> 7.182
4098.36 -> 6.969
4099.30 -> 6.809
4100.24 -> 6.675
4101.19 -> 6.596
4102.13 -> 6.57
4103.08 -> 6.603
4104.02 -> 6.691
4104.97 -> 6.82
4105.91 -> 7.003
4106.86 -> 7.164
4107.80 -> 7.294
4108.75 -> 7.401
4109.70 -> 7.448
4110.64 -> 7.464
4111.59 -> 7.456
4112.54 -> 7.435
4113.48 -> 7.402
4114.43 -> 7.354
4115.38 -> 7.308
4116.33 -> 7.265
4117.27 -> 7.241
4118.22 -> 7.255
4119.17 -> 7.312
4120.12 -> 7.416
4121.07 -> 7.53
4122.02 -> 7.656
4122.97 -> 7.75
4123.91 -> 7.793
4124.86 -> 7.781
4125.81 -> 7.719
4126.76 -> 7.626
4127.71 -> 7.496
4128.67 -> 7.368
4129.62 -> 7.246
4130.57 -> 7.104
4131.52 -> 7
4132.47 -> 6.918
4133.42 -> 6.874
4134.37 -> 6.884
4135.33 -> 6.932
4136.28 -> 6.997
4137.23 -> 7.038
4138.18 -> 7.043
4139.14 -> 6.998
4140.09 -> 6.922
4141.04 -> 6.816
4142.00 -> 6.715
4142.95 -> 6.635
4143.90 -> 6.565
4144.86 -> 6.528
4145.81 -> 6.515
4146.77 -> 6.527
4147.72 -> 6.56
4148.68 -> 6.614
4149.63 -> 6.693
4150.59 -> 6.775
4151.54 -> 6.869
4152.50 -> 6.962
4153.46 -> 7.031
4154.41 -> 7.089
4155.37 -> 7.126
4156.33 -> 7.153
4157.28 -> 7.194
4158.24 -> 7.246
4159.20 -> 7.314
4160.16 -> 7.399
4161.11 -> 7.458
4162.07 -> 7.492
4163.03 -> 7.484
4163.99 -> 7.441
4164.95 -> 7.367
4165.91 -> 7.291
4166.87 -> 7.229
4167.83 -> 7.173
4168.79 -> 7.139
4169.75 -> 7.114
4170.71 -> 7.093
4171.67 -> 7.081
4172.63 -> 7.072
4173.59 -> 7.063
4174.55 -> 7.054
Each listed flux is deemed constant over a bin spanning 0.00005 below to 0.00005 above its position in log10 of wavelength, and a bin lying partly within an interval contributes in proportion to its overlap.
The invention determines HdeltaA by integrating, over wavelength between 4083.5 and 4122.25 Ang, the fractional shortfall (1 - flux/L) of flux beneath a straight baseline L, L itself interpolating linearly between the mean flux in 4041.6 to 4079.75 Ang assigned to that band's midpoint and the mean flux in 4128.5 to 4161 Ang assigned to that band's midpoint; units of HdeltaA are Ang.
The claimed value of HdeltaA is -3.0 Ang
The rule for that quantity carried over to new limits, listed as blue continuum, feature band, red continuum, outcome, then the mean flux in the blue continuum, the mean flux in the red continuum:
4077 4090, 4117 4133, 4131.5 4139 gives -0.5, 8.13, 6.96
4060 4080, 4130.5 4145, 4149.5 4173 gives 0.5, 6.95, 7.18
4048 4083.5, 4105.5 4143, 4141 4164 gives -1.3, 7.11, 6.96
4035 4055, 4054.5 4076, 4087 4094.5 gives 2.6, 7.37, 8.39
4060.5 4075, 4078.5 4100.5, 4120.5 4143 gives -3.1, 6.84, 7.21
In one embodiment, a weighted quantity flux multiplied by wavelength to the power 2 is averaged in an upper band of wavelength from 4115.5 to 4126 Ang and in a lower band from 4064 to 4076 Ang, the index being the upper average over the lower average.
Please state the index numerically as 1.13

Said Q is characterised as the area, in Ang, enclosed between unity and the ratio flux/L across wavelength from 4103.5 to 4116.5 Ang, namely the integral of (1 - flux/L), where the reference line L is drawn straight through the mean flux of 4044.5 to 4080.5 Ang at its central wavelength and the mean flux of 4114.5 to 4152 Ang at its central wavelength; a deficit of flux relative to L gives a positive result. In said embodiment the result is -0.3 Ang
